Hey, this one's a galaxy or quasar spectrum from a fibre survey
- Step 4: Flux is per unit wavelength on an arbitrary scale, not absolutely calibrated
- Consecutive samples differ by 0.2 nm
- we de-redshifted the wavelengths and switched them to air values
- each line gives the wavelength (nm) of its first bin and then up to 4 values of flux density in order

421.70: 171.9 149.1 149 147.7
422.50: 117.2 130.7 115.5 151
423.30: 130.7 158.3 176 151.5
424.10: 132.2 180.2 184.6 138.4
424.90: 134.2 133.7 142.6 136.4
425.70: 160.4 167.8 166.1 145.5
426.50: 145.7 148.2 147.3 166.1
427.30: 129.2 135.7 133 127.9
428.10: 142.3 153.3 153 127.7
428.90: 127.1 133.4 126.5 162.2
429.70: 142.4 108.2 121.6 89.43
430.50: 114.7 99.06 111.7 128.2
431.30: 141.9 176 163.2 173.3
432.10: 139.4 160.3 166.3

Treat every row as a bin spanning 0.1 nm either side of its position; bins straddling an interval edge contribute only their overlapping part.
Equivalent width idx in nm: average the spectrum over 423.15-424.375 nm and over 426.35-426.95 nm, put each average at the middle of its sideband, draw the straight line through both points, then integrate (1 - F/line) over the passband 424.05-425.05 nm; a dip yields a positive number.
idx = -0.01 nm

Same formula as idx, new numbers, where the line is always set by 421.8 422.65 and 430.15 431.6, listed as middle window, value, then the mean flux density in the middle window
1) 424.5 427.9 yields -0.360 nm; 146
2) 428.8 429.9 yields -0.084 nm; 136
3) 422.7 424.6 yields -0.207 nm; 152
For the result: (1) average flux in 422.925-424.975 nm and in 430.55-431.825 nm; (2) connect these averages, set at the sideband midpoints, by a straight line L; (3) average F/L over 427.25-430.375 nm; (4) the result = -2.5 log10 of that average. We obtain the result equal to 0.07 mag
